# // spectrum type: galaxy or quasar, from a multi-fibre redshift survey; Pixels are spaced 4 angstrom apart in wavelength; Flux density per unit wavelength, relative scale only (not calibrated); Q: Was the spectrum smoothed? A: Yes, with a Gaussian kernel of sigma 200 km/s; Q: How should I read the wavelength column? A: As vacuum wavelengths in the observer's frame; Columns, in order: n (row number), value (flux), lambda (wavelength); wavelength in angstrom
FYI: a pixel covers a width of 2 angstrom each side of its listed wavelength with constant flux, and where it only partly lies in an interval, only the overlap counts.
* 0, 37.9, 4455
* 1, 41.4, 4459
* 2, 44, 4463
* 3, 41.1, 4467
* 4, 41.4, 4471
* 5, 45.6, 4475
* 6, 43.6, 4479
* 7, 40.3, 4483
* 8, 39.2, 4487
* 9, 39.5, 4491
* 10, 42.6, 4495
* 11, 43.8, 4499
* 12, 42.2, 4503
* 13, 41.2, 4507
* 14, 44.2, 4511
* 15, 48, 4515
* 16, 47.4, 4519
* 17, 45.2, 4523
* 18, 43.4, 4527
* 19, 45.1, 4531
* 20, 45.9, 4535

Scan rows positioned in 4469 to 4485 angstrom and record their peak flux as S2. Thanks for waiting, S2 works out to 45.6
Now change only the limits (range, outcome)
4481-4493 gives 40.3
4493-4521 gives 48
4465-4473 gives 41.4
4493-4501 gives 43.8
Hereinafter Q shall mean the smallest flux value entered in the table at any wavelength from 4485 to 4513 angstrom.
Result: 39.2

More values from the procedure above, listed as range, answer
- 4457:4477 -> 41.1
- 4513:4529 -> 43.4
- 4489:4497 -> 39.5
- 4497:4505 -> 42.2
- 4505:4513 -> 41.2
